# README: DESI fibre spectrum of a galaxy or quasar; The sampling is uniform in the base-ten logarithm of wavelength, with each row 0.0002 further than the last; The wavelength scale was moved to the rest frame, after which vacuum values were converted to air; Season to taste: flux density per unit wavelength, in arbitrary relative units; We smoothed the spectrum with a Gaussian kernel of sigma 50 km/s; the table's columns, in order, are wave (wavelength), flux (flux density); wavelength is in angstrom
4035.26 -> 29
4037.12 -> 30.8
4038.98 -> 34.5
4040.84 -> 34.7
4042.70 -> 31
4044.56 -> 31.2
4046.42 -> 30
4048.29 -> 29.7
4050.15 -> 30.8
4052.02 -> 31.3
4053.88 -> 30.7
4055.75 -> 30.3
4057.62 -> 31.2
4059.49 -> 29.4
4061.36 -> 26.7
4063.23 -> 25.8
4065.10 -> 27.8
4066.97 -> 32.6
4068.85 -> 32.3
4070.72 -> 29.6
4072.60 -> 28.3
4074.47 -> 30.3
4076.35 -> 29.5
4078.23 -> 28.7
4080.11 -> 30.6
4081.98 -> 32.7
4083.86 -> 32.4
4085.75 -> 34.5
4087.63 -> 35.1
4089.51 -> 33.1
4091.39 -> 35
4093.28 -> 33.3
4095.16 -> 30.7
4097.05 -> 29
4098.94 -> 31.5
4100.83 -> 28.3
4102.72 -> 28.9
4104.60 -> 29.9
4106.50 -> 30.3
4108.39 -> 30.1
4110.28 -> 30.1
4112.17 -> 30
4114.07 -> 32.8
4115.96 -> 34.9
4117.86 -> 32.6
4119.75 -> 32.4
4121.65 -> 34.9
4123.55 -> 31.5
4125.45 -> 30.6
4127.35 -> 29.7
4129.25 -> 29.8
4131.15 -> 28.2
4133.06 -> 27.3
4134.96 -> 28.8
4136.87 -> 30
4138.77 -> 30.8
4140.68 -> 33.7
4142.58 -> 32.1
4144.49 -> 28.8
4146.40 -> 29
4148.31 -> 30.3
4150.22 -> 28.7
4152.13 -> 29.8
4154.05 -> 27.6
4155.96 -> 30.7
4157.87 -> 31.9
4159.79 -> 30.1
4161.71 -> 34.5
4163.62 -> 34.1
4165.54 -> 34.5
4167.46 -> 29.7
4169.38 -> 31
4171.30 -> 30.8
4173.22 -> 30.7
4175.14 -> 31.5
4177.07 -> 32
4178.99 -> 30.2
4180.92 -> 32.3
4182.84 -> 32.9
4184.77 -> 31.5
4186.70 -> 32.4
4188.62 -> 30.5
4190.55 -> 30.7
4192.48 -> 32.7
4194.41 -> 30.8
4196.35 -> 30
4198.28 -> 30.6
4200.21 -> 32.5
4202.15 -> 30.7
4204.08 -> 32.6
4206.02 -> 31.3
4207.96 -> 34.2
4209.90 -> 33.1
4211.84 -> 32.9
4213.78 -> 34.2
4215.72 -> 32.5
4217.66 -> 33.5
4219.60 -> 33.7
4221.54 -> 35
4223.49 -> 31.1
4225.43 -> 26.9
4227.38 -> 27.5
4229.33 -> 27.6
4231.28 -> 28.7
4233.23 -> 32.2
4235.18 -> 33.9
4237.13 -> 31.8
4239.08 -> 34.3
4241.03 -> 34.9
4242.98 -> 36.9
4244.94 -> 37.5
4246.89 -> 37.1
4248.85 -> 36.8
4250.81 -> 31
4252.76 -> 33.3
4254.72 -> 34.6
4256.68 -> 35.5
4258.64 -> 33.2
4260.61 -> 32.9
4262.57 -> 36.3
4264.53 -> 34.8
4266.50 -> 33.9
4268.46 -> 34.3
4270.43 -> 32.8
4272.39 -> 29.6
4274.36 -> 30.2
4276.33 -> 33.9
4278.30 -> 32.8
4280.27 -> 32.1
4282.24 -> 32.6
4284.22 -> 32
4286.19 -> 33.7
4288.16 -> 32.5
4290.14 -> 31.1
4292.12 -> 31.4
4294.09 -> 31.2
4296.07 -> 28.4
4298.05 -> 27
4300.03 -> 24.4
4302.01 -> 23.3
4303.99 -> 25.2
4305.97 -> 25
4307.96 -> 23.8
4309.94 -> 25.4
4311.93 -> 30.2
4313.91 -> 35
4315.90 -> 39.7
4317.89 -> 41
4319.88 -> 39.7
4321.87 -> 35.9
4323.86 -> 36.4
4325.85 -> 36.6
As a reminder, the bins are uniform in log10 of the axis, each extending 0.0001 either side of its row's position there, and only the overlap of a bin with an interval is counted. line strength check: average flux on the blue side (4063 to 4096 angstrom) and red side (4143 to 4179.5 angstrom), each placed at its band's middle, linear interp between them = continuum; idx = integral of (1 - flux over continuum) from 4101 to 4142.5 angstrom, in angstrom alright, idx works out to 0.4 angstrom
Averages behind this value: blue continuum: 31.4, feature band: 30.8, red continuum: 30.9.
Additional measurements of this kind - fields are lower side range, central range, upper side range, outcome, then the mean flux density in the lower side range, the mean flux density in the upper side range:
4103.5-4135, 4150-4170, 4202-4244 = 0.1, 30.9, 32.3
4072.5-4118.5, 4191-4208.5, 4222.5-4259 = 0.4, 31.4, 32.9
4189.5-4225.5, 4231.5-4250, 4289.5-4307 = -2.7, 32.2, 27.4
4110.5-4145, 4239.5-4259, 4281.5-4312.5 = -3.9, 31.1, 28.5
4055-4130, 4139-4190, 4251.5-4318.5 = -0.1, 30.9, 31.5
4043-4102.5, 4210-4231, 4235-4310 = 0.1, 30.7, 31.9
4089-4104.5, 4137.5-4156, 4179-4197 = 0.7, 31.1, 31.5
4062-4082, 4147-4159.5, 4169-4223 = 0.6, 29.7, 32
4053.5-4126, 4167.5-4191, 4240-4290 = 0.8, 31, 33.8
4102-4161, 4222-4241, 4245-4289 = 1.1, 30.5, 33.5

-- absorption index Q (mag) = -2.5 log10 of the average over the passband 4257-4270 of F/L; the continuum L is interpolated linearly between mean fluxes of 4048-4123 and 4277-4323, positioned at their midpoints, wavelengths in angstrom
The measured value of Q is -0.11 mag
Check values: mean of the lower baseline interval 31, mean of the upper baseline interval 31.1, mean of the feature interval 34.2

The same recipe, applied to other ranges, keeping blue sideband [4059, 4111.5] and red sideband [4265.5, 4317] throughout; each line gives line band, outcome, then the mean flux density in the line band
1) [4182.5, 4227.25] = -0.05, 31.9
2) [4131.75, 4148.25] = 0.02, 30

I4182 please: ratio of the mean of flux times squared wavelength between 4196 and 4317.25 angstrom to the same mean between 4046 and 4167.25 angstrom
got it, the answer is 1.11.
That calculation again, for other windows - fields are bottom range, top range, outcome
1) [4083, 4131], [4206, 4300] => 1.11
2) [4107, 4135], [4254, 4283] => 1.15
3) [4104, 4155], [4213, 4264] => 1.15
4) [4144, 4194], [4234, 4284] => 1.13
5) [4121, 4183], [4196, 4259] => 1.10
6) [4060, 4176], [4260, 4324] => 1.12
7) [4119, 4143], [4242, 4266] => 1.21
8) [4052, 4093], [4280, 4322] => 1.11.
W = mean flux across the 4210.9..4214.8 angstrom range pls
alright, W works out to 33.6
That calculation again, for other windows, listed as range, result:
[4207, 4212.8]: 33.4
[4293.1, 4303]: 26.9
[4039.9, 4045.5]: 32.3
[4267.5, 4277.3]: 32.2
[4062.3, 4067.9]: 28.8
